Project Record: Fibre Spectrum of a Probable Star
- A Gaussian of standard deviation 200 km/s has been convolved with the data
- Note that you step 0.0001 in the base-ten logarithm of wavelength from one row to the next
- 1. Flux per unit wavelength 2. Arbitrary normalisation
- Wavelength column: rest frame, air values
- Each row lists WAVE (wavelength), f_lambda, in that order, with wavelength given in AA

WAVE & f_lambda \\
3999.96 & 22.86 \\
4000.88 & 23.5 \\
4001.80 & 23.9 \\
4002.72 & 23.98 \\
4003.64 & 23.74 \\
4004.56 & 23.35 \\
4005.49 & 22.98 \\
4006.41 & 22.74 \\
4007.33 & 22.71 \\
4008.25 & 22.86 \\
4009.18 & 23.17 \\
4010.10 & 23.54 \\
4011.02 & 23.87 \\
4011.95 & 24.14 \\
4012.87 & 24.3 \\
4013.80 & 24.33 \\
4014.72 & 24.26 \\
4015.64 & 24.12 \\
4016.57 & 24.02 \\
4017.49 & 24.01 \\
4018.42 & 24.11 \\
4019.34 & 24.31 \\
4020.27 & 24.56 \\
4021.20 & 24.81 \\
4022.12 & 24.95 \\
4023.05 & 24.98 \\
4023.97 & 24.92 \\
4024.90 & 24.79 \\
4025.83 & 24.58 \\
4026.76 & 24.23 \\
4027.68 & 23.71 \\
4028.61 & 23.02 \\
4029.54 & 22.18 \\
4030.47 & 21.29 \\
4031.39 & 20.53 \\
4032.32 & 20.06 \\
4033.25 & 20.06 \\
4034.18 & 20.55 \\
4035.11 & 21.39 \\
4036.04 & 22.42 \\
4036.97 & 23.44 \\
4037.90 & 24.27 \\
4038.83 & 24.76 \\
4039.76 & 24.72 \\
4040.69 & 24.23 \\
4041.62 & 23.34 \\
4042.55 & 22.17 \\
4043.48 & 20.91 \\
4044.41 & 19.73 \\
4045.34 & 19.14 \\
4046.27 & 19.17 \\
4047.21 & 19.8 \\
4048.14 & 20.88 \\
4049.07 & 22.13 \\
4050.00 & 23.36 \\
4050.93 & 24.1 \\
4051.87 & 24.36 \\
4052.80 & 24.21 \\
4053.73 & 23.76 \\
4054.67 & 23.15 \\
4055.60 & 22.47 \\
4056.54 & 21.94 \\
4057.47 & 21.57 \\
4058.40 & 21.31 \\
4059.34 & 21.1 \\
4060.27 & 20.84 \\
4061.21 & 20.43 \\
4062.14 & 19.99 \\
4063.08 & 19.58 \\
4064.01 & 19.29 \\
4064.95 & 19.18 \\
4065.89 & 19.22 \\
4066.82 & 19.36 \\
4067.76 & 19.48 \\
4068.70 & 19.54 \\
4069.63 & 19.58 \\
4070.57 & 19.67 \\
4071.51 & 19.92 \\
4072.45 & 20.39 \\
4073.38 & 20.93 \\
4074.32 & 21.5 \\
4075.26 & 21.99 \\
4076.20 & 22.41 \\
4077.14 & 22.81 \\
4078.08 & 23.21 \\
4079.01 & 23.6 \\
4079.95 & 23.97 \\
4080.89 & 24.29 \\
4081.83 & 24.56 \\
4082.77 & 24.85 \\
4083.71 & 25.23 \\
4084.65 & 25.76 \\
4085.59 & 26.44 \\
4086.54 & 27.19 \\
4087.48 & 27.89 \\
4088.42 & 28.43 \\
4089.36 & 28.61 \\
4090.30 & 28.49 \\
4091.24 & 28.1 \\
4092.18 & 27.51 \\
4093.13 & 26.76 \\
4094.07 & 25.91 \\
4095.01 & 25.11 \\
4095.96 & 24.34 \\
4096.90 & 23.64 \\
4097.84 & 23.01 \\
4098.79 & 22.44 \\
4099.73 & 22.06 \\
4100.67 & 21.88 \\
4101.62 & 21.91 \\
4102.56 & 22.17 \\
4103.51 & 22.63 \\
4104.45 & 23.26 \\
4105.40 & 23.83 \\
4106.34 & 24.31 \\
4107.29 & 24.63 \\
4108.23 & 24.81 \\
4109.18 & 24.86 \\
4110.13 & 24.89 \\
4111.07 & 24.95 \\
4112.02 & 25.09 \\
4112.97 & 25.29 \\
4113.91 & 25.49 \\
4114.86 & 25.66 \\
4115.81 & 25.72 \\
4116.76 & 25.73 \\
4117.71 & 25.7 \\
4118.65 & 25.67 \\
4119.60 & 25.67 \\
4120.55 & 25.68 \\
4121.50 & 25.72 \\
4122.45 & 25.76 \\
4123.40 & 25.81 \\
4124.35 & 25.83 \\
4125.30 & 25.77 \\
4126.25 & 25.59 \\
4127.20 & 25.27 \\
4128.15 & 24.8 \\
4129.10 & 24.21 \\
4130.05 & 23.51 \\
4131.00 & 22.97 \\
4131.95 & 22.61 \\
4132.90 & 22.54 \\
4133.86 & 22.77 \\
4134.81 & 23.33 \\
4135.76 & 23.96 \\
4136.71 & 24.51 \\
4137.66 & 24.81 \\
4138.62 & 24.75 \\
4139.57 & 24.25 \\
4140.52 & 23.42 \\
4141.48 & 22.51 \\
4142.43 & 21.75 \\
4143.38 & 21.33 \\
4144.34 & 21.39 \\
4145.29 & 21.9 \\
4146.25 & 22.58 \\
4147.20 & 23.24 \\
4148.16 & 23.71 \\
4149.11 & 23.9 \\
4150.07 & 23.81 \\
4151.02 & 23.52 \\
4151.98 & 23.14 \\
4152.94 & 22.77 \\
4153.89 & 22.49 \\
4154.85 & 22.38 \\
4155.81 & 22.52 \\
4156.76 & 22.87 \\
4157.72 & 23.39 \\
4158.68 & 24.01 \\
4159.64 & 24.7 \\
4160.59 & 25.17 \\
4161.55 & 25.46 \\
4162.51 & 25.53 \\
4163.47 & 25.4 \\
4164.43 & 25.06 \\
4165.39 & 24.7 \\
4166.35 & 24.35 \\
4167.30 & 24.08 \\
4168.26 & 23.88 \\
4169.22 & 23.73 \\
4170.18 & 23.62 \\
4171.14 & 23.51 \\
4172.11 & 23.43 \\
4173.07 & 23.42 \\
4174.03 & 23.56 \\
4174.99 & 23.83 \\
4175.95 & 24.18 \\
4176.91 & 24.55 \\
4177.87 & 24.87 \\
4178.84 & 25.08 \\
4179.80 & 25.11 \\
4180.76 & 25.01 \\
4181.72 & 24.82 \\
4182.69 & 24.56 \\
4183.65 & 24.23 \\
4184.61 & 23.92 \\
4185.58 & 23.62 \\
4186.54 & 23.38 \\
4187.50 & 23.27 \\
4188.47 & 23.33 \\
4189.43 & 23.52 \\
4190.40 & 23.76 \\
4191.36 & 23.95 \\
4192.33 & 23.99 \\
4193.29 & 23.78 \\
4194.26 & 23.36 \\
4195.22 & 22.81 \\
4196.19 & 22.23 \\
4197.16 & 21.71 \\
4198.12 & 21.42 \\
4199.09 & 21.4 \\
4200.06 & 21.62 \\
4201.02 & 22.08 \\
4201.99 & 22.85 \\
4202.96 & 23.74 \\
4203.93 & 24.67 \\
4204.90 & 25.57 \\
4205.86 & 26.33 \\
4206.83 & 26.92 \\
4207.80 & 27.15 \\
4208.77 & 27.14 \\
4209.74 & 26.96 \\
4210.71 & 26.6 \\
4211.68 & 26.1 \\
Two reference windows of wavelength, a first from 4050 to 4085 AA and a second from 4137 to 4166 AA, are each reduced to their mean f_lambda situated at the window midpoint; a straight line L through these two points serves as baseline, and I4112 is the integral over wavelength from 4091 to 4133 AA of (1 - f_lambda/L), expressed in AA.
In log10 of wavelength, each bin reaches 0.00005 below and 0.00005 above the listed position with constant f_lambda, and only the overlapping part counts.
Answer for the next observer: -3.5 AA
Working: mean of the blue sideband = 21.9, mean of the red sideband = 23.6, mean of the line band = 24.6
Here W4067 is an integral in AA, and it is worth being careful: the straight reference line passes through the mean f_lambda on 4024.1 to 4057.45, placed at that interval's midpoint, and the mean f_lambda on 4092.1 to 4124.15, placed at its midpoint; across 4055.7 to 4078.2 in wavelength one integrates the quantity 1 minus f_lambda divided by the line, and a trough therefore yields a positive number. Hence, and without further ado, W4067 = 2.6 AA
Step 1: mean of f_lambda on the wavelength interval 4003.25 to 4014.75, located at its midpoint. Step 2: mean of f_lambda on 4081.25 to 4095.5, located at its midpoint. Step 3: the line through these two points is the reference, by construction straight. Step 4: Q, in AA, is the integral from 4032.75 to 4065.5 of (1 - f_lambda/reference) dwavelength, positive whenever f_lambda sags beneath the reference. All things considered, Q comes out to 4.3 AA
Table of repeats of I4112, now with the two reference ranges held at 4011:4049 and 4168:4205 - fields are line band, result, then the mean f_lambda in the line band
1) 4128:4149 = 0.17 AA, 23.2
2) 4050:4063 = 0.47 AA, 22.2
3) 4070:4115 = -2.12 AA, 24.3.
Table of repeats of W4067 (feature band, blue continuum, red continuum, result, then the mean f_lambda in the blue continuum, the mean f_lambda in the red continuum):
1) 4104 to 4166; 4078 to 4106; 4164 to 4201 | 0.4 AA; 24.9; 23.7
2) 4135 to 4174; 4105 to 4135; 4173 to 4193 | 1.3 AA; 24.8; 24.1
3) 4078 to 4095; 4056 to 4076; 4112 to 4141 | -3.4 AA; 20.4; 24.8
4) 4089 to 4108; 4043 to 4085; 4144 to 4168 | -1.8 AA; 21.7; 23.7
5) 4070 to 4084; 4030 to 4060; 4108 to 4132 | 0.5 AA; 22.1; 25.2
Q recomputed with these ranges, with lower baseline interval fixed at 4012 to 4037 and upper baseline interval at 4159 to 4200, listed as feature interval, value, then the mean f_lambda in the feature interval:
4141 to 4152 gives 0.5 AA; 22.7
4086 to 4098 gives -1.5 AA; 26.6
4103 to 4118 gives -0.7 AA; 24.8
